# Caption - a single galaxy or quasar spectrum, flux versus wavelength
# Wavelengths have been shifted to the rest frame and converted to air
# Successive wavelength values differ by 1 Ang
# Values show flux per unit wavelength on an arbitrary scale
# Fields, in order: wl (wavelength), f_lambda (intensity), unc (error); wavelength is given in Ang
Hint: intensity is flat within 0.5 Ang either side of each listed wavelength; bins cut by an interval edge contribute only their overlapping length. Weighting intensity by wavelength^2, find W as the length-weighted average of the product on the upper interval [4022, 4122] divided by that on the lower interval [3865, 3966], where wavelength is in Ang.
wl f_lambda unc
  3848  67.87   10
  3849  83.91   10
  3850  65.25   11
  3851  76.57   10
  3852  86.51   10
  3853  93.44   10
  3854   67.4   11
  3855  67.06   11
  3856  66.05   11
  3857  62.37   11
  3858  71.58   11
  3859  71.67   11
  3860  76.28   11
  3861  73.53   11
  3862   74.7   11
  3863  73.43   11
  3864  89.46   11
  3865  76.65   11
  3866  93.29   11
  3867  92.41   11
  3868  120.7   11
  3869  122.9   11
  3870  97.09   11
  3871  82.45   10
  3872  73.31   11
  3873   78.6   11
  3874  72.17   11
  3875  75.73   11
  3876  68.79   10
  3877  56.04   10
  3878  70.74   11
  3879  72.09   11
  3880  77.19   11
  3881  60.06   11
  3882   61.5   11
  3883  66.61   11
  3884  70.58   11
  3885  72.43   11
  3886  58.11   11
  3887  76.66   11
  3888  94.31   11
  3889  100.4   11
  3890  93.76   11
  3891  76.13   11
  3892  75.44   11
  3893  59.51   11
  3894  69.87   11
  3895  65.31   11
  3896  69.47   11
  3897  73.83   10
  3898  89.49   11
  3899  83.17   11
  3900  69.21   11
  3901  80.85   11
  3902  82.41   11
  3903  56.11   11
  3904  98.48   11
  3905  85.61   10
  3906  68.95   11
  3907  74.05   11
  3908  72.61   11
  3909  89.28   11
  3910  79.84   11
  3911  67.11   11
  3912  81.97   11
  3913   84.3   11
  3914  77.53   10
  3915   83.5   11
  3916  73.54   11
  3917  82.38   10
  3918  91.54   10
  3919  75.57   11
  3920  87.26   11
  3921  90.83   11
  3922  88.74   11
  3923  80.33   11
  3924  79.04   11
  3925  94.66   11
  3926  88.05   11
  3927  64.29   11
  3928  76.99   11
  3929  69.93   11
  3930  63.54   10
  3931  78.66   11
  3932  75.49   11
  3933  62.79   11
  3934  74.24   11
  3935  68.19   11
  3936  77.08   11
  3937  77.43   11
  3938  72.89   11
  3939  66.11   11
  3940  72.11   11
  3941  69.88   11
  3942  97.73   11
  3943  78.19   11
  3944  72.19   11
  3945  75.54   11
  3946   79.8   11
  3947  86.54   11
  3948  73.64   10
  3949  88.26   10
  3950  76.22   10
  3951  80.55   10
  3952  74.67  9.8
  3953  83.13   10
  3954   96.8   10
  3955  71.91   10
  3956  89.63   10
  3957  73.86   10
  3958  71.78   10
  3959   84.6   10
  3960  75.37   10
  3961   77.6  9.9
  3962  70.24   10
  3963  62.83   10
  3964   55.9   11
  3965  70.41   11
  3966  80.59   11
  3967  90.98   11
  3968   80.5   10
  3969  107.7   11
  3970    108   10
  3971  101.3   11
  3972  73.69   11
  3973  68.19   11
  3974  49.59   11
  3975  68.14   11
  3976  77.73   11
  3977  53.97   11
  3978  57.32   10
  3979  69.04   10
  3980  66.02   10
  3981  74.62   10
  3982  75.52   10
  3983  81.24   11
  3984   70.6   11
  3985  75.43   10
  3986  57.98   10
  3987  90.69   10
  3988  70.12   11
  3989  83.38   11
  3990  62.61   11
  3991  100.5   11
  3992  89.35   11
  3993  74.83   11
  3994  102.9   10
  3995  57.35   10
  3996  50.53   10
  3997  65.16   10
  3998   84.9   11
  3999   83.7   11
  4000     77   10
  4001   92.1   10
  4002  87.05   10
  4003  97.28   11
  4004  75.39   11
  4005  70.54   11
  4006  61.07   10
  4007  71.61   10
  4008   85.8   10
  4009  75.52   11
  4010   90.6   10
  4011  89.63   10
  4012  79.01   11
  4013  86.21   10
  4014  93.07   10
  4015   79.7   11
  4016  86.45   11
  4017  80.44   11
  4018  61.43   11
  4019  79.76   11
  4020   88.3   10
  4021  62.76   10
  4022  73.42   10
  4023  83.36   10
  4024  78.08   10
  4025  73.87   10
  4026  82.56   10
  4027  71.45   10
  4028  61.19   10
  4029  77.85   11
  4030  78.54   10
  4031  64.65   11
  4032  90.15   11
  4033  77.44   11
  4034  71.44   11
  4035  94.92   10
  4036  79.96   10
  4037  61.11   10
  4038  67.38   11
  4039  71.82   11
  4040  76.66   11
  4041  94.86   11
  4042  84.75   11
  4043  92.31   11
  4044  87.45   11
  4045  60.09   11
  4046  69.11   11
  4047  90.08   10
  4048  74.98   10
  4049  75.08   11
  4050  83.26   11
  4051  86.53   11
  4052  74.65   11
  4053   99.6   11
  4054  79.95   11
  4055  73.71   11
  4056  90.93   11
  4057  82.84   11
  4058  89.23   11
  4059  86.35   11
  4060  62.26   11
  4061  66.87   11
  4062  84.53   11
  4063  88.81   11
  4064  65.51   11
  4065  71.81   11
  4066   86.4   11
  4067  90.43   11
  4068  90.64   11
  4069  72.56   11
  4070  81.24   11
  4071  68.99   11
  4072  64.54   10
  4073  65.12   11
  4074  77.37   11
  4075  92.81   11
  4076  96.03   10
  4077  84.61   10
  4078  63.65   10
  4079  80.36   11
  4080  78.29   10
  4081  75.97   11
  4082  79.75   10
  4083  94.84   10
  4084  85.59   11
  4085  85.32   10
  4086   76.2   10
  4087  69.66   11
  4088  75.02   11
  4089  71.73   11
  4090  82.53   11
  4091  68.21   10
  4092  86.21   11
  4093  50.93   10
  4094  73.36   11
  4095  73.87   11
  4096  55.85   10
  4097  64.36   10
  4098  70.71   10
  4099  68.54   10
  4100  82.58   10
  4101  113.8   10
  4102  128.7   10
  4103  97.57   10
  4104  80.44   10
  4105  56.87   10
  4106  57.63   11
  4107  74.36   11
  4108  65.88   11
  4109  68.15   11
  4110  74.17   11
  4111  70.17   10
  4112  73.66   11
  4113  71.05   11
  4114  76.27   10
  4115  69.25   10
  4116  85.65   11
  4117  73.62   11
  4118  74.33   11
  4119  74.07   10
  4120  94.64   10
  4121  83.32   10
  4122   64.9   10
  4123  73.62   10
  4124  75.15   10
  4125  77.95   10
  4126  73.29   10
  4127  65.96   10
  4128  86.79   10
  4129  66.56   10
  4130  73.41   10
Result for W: 1.08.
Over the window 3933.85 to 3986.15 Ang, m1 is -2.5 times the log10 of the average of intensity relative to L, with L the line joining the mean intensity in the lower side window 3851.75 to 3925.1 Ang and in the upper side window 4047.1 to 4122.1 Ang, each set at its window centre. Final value 0.03 mag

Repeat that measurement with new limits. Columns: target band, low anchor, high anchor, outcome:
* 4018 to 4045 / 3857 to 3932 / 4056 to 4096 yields 0.01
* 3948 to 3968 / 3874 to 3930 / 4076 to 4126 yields -0.01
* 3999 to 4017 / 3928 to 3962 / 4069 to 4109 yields -0.07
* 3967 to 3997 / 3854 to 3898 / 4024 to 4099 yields 0.02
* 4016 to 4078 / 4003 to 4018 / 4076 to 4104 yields 0.02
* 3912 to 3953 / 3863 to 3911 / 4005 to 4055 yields 0.00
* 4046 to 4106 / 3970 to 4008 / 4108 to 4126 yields -0.06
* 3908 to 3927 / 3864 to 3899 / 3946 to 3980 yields -0.06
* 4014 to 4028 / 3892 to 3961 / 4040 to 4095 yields 0.02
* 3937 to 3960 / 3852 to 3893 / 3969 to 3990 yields -0.05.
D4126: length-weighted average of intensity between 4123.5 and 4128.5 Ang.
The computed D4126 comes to 75.8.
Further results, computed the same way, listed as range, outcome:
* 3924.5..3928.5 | 81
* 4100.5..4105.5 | 95.5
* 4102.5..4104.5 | 89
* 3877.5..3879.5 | 71.4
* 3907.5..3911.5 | 77.2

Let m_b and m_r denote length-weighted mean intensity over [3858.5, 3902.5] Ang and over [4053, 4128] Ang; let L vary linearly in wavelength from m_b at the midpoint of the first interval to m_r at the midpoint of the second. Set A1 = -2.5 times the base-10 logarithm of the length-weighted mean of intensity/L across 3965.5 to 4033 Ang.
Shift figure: 0.001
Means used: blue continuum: 78.1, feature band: 77.8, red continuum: 77.5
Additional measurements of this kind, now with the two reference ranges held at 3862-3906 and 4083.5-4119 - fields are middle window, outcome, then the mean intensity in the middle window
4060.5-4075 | -0.016 mag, 77.3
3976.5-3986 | 0.127 mag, 68.7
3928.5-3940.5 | 0.092 mag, 71.5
